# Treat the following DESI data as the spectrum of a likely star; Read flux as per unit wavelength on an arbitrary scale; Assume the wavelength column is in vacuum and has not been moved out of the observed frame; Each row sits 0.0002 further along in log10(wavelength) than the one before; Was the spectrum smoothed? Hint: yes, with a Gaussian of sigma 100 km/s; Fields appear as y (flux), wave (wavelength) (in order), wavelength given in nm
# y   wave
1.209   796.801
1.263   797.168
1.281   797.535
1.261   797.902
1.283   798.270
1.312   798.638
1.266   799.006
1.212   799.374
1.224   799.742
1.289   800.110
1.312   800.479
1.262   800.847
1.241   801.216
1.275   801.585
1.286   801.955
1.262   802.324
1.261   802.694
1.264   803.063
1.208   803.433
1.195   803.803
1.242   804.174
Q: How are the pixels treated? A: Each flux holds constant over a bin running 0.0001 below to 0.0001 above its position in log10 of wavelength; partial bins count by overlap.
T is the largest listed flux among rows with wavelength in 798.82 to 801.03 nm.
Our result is 1.312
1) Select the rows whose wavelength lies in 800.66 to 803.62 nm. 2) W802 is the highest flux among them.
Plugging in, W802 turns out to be 1.286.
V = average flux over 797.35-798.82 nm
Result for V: 1.28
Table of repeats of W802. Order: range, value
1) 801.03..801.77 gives 1.275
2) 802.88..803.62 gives 1.264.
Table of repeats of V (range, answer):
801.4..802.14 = 1.28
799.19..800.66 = 1.26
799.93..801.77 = 1.28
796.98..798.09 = 1.27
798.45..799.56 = 1.26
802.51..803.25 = 1.26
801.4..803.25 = 1.27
